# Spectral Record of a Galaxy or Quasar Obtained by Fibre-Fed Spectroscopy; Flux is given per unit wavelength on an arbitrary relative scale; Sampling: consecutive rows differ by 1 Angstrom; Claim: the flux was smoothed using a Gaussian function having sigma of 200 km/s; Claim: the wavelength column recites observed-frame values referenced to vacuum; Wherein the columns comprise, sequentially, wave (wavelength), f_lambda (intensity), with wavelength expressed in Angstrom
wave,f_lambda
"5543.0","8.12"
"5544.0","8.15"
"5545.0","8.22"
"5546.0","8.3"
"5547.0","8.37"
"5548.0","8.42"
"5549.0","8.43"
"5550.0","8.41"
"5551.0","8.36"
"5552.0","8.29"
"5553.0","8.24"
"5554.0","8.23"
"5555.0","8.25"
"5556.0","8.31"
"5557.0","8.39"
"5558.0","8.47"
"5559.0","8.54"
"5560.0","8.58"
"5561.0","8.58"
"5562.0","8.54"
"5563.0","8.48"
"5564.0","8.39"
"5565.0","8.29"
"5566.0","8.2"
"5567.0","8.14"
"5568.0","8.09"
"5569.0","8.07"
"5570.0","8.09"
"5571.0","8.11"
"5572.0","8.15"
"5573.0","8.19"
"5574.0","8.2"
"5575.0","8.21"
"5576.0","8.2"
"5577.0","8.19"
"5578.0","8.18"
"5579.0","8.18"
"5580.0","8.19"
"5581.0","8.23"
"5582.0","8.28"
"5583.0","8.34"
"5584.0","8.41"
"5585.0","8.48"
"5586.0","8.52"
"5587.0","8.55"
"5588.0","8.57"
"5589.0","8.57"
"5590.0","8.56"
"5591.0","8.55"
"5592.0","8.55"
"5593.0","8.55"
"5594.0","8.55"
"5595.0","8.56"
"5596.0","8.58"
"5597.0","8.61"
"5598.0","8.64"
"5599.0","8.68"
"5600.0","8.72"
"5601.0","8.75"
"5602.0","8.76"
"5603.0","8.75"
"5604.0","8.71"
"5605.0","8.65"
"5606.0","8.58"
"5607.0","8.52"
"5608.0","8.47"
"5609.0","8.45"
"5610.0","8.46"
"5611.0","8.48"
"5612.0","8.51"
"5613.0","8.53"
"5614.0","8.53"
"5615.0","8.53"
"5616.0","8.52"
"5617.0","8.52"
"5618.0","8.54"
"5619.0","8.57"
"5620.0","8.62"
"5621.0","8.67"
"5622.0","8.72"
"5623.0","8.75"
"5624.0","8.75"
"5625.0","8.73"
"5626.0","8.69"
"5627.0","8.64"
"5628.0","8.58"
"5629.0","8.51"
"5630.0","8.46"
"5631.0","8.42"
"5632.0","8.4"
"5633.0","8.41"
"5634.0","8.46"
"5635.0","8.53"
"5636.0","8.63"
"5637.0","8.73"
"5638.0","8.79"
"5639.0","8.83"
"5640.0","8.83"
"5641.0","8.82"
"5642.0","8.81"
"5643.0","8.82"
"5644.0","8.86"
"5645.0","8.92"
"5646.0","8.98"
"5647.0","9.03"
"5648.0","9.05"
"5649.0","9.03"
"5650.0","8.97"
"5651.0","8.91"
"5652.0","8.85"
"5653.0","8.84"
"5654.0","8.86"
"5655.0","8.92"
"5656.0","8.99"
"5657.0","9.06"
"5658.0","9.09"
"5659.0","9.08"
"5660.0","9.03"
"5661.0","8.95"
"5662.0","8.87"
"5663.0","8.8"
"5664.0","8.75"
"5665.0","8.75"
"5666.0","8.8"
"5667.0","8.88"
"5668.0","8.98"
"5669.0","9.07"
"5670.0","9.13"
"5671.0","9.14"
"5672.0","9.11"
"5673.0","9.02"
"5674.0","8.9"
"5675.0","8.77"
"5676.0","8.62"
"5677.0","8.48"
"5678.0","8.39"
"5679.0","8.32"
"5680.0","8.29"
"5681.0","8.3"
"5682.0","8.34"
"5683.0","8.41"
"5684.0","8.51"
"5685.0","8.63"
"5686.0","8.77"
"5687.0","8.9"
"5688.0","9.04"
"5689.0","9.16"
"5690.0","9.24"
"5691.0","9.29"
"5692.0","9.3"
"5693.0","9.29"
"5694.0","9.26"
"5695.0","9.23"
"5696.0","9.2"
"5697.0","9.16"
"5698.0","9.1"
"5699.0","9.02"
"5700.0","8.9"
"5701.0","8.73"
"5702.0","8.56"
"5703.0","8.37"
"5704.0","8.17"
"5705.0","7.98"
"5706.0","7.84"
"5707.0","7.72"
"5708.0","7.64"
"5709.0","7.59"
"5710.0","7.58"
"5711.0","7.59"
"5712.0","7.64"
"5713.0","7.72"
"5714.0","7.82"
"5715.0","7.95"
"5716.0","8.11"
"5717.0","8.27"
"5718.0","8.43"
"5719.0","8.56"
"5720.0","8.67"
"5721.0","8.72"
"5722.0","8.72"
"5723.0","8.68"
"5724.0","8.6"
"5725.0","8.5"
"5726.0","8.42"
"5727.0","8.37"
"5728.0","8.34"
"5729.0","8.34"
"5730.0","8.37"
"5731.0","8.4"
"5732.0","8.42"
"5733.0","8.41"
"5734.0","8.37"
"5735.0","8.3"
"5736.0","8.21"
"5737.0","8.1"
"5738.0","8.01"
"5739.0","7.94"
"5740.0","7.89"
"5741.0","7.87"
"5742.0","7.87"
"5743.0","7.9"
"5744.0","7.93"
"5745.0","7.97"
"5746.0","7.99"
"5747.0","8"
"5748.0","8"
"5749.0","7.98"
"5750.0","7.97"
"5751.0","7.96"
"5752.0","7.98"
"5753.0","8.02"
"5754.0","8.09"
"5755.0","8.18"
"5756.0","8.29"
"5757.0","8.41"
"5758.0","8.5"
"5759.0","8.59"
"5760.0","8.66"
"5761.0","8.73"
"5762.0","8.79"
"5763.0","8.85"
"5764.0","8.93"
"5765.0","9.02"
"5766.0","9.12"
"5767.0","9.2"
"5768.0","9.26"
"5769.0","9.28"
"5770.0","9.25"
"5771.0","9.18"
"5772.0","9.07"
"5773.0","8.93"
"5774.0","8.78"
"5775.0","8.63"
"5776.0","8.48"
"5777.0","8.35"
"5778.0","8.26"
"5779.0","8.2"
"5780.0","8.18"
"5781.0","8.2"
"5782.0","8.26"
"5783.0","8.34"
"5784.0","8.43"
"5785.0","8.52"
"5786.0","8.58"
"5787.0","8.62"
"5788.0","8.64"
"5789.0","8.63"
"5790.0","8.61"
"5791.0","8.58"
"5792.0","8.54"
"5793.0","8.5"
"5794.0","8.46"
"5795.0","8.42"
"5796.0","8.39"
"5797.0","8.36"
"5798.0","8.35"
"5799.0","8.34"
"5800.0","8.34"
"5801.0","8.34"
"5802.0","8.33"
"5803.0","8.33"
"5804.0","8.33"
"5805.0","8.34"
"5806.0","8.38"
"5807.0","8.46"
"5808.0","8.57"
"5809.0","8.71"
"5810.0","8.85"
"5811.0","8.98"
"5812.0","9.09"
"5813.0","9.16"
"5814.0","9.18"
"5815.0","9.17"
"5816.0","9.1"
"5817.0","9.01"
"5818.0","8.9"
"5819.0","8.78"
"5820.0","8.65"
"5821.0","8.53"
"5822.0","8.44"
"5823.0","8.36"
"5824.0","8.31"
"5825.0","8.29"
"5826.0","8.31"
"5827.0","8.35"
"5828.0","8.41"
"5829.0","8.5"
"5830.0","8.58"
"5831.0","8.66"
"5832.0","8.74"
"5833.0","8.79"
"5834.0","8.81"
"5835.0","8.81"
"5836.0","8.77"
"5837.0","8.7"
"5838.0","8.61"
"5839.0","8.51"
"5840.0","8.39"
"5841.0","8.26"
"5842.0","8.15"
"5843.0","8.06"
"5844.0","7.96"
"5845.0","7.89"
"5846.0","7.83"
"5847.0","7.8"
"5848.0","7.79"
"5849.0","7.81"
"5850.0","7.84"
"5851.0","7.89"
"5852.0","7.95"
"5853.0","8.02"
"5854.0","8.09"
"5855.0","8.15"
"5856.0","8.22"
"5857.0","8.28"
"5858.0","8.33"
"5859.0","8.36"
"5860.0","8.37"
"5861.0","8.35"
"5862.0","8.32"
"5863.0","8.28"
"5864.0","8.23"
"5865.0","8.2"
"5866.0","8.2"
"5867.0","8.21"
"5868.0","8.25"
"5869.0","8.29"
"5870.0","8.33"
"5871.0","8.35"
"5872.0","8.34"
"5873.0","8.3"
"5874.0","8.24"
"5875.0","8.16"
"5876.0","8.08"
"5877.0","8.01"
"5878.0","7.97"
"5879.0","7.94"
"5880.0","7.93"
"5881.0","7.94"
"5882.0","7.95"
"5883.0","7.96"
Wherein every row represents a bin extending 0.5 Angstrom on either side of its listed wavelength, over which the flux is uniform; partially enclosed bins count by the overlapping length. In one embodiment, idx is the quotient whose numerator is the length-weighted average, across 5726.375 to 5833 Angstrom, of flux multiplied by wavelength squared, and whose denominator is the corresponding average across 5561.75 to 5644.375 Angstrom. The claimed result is 1.06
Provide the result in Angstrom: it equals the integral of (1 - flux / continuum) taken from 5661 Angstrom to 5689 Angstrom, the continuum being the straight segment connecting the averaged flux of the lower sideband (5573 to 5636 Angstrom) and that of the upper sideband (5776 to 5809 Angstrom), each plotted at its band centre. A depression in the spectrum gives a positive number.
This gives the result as -0.9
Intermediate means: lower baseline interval 8.51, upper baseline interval 8.42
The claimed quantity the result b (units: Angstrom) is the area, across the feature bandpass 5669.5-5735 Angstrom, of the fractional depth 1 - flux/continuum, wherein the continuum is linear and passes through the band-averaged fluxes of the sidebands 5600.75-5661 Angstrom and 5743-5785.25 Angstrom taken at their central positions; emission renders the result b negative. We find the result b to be 0.5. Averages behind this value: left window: 8.72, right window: 8.49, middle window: 8.53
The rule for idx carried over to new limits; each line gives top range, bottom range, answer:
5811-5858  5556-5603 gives 1.10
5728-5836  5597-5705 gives 1.02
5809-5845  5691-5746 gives 1.07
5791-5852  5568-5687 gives 1.05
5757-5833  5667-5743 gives 1.05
